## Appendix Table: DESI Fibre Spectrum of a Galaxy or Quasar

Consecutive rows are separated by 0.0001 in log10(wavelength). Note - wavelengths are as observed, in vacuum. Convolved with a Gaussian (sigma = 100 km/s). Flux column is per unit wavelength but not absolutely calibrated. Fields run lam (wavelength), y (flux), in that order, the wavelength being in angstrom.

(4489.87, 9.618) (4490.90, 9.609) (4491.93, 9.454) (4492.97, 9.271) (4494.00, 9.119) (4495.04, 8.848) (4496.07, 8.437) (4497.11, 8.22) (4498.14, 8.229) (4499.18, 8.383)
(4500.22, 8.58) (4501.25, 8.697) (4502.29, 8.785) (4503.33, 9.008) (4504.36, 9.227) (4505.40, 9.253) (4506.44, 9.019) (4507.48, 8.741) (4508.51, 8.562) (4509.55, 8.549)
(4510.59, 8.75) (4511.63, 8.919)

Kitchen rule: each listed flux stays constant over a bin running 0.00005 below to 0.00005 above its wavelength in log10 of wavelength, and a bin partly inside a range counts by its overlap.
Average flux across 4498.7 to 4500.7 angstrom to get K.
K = 8.46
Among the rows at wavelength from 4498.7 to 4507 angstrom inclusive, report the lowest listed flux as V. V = 8.383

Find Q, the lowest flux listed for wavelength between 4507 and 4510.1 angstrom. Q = 8.549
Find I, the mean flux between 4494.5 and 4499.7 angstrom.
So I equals 8.42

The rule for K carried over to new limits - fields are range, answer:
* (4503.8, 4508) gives 9.07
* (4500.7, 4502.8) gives 8.75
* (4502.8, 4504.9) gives 9.12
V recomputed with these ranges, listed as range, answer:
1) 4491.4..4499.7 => 8.22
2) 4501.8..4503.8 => 8.785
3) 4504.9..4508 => 8.741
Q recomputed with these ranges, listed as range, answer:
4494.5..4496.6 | 8.437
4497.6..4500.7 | 8.229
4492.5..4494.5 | 9.119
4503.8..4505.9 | 9.227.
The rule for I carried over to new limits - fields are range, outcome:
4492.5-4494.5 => 9.22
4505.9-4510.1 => 8.72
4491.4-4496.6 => 9.02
